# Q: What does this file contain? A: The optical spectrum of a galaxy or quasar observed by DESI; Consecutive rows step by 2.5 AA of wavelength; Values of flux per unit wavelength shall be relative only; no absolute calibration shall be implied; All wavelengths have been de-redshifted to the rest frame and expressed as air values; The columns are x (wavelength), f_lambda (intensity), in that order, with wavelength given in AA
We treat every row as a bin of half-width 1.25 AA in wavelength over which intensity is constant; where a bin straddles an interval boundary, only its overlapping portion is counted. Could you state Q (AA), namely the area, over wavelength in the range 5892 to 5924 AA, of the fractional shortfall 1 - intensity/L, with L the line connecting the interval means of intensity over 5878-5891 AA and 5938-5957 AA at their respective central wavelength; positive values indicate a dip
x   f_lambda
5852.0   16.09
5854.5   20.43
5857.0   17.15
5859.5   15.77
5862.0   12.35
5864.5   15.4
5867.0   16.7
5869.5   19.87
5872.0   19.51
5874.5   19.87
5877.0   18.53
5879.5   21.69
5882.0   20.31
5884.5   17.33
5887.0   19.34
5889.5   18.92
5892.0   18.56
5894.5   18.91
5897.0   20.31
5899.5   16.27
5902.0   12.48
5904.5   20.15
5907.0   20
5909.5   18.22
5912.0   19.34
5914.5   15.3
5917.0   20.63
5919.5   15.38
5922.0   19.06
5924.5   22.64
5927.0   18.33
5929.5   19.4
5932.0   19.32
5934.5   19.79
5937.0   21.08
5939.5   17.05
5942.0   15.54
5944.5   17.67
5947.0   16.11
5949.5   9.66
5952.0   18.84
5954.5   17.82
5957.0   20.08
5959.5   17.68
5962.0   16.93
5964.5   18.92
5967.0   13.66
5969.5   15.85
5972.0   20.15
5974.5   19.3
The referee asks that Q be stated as 0.3 AA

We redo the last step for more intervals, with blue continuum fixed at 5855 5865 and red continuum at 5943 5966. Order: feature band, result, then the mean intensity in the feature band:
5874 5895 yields -4.40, 19.3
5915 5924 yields -1.08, 18.5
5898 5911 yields -1.02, 17.5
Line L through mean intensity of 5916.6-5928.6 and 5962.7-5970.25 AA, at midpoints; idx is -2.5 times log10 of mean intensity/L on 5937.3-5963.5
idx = 0.02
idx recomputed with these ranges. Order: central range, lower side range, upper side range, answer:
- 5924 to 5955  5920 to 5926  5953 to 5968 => 0.070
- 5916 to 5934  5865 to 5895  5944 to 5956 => -0.130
